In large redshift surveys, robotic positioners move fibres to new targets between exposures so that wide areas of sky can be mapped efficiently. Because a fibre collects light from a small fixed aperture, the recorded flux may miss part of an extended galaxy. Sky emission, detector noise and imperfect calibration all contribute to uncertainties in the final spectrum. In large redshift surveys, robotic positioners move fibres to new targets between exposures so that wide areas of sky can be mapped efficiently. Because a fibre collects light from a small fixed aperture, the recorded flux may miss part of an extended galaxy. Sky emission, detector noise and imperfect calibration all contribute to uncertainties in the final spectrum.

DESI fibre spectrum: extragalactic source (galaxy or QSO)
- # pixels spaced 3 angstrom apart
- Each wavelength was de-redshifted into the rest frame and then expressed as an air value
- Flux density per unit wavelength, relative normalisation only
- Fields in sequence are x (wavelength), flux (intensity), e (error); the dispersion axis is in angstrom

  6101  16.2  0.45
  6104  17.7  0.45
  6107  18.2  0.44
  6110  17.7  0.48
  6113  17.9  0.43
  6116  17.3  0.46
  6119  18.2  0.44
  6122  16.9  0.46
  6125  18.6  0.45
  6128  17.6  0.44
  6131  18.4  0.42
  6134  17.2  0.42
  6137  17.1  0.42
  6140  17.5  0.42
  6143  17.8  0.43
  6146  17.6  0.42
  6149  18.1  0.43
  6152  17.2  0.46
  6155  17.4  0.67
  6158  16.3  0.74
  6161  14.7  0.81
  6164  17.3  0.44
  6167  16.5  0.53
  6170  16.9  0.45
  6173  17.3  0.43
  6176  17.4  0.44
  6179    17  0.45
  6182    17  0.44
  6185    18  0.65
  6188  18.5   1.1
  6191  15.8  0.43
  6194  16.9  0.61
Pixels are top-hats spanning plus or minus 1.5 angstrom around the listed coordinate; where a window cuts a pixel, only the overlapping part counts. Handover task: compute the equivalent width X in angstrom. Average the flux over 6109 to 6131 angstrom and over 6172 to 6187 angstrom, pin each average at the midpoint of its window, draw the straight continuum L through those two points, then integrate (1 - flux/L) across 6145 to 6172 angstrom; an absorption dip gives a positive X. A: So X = 1.0 angstrom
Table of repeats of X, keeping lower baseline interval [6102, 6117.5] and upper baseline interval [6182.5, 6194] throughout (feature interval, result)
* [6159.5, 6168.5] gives 0.7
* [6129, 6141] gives 0.0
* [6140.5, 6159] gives 0.1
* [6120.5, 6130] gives -0.1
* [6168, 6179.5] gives 0.2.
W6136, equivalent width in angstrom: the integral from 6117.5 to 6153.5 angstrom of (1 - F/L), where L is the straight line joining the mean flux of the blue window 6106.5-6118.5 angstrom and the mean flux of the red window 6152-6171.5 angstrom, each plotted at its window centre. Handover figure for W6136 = -0.99 angstrom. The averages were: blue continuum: 17.8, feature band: 17.7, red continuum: 16.6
